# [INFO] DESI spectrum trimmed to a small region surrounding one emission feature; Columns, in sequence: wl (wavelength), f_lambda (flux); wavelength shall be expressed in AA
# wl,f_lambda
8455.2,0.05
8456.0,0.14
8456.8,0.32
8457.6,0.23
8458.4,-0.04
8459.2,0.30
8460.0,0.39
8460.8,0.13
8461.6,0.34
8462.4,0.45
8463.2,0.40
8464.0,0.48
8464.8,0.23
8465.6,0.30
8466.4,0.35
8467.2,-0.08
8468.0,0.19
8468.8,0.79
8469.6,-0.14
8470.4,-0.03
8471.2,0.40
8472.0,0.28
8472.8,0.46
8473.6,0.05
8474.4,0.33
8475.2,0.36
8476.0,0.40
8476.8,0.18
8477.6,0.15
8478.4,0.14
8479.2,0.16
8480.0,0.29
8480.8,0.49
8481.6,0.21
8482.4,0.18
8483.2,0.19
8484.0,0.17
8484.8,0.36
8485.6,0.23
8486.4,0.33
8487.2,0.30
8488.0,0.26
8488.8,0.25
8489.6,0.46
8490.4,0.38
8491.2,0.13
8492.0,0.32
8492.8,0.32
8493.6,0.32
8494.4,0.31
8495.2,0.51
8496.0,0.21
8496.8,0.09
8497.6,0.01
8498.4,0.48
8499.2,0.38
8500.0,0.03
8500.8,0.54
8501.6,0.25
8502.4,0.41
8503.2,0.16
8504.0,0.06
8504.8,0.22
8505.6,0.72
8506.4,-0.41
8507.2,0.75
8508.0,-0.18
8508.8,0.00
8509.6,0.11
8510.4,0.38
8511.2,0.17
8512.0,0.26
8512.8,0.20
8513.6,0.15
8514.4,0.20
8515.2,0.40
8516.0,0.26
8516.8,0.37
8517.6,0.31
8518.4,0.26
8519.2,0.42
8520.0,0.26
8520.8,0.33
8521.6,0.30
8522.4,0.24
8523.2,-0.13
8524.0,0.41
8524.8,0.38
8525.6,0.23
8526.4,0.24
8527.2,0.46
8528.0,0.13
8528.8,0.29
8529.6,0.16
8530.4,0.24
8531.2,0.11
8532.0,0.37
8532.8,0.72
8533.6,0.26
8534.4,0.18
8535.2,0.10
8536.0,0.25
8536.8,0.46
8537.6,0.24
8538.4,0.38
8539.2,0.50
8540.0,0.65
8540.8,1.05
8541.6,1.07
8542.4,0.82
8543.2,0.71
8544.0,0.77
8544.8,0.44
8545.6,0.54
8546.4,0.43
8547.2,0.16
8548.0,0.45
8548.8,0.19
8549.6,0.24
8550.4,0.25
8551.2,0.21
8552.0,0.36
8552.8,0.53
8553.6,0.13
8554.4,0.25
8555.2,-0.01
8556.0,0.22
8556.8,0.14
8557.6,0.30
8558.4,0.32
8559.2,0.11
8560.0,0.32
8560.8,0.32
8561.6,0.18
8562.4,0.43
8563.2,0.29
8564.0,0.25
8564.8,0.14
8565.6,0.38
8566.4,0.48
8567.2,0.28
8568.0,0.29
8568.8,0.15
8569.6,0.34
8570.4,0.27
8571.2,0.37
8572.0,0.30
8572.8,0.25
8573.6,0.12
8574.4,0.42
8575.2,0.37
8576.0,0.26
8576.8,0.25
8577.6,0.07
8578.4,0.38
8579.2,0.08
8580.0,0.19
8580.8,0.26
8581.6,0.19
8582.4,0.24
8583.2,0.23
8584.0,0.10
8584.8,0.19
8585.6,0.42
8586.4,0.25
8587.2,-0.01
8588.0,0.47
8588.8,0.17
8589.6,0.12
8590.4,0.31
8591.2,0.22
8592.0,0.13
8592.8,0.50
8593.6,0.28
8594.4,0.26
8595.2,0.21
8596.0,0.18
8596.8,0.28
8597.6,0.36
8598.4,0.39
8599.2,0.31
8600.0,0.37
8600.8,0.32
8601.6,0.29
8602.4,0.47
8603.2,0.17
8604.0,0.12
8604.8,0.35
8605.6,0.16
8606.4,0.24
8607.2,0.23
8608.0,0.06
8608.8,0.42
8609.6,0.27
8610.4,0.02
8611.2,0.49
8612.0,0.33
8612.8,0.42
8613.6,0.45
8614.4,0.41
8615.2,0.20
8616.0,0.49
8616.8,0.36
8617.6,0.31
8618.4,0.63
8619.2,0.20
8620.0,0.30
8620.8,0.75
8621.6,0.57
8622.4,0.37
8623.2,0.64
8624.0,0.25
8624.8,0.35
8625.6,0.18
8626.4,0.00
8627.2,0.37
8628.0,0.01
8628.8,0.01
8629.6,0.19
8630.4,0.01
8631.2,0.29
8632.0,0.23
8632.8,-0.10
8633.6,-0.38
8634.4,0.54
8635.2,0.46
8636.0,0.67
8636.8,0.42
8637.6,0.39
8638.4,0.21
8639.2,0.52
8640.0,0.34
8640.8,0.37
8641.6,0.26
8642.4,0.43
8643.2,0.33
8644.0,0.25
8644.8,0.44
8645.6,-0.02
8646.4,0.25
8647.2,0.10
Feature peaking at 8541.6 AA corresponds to H-gamma 4340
